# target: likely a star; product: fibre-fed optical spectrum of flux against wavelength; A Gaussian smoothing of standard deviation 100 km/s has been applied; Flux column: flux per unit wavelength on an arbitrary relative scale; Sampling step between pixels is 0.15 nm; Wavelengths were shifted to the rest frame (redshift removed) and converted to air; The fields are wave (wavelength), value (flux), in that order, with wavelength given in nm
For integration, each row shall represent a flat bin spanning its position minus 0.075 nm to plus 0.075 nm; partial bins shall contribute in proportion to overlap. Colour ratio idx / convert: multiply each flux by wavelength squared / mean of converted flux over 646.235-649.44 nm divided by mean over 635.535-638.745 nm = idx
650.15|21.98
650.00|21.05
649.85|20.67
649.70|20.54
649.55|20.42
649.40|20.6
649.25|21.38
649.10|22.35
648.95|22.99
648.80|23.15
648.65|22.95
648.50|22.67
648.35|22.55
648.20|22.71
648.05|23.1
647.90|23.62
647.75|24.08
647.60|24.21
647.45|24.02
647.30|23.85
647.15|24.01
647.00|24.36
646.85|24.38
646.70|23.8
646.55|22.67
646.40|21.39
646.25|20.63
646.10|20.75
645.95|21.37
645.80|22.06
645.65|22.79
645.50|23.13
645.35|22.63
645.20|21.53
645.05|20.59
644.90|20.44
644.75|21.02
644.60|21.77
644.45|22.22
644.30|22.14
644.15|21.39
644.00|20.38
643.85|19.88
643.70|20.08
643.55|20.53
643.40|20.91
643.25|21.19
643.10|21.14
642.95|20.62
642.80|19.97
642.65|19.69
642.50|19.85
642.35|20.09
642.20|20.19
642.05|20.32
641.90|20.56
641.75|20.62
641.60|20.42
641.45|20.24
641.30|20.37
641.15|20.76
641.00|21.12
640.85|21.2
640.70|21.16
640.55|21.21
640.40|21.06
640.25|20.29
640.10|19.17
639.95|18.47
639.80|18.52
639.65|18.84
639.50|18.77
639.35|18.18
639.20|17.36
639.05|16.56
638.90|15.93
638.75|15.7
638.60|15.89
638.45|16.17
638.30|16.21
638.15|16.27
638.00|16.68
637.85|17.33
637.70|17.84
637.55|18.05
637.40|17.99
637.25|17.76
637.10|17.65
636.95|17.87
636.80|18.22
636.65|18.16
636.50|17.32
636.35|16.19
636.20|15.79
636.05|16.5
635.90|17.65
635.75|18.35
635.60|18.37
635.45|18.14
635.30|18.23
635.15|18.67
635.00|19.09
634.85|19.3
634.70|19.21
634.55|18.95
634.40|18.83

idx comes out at 1.38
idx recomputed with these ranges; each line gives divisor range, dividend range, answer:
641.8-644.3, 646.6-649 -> 1.17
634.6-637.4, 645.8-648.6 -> 1.33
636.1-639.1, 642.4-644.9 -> 1.25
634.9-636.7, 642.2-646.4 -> 1.22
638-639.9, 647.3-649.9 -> 1.36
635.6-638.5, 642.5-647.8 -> 1.29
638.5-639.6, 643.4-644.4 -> 1.25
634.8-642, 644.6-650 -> 1.25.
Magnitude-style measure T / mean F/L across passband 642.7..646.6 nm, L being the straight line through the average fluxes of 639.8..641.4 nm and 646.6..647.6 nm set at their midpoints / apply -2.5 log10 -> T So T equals 0.07 mag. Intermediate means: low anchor 20.4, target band 21.3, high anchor 24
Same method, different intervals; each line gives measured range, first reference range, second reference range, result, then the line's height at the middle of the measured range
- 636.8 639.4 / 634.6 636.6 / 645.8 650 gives 0.11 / 18.9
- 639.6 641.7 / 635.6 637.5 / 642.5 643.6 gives -0.04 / 19.4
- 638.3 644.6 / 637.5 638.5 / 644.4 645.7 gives -0.02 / 19.3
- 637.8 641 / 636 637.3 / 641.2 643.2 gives 0.04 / 18.8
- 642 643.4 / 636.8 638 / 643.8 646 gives 0.00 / 20.5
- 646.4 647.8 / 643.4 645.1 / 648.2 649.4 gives -0.09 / 21.9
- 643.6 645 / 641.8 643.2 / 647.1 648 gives 0.03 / 21.6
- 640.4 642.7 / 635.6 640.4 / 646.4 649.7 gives -0.06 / 19.5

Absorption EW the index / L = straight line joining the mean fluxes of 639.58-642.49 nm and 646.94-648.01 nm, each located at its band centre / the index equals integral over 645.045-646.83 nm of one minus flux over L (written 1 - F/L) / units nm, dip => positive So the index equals 0.079 nm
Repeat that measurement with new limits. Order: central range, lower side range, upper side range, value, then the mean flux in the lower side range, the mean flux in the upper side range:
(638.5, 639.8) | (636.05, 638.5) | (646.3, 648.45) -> 0.082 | 17.2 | 23.4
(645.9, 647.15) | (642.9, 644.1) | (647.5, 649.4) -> -0.029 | 20.6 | 22.9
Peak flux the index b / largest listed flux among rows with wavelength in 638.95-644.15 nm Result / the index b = 21.39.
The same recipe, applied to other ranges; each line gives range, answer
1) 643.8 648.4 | 24.38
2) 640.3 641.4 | 21.21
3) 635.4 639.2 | 18.37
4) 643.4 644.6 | 22.22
